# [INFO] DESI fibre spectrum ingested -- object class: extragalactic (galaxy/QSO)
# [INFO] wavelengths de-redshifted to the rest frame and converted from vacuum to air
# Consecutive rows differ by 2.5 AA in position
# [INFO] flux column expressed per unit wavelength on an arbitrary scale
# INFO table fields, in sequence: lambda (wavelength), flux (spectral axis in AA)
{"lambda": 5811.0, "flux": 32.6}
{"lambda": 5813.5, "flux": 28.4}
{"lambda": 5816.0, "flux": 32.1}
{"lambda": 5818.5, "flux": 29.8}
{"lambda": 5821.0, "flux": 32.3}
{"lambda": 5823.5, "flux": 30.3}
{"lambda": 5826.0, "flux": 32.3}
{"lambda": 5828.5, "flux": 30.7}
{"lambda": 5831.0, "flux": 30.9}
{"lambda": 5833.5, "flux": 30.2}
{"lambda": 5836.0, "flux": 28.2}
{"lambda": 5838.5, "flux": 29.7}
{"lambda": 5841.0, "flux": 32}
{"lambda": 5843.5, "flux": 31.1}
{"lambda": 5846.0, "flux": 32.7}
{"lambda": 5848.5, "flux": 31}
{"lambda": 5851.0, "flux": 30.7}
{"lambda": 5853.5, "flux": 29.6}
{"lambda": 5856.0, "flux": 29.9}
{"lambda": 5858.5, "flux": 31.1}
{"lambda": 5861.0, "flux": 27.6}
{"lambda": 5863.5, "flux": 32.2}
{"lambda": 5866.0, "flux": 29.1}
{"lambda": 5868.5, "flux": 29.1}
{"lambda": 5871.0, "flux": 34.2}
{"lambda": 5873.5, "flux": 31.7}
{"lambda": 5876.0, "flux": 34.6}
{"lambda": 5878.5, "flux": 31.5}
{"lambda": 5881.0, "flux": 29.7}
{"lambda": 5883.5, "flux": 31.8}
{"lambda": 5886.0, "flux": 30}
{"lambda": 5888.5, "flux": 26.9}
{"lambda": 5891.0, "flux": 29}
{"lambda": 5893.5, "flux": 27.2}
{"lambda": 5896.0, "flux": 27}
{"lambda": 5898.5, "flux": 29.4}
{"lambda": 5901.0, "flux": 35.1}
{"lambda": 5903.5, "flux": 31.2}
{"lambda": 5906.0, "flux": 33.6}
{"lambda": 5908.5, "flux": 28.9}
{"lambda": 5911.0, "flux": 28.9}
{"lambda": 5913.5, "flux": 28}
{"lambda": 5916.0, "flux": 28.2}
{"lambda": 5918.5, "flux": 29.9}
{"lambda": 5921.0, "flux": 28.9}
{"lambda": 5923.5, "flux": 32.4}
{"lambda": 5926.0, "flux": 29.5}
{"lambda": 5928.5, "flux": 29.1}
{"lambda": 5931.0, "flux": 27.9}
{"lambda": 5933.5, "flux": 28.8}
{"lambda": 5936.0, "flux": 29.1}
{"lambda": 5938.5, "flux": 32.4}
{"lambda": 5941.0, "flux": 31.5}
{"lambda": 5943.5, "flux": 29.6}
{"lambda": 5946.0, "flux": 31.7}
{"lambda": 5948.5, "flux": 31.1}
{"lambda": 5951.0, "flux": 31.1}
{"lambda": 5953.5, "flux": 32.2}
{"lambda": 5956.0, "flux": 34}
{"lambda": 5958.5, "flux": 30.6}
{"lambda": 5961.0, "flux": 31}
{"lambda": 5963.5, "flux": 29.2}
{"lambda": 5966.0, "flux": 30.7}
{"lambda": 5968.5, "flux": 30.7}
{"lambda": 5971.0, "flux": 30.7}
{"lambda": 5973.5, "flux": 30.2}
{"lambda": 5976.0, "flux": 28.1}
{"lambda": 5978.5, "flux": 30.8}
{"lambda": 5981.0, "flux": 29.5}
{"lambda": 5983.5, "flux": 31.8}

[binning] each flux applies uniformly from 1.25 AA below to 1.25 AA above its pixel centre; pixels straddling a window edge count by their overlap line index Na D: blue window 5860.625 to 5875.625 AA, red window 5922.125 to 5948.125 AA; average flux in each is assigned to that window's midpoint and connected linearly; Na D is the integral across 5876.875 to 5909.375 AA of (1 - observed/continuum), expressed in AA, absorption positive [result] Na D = 0.6 AA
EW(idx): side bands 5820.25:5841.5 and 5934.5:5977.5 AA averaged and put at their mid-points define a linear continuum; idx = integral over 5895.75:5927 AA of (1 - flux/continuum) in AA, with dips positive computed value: 0.6 AA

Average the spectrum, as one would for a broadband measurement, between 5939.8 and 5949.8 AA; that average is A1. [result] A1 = 31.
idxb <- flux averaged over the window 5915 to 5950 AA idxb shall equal 30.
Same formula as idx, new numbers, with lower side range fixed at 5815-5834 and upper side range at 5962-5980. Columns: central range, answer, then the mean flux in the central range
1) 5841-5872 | 0.2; 30.7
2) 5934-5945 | -0.1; 30.5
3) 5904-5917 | 0.4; 29.6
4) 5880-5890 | 0.4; 29.6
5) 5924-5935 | 0.5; 29.1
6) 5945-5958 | -0.8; 31.9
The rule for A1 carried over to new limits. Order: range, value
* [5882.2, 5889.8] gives 29.6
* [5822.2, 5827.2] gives 31.3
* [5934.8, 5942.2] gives 31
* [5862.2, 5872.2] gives 31.1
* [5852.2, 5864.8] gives 30.1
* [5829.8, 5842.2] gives 30.2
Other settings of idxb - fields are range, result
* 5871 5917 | 30.3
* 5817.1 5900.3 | 30.4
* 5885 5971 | 30.1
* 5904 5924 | 29.8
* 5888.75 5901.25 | 28.9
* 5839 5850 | 31.5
